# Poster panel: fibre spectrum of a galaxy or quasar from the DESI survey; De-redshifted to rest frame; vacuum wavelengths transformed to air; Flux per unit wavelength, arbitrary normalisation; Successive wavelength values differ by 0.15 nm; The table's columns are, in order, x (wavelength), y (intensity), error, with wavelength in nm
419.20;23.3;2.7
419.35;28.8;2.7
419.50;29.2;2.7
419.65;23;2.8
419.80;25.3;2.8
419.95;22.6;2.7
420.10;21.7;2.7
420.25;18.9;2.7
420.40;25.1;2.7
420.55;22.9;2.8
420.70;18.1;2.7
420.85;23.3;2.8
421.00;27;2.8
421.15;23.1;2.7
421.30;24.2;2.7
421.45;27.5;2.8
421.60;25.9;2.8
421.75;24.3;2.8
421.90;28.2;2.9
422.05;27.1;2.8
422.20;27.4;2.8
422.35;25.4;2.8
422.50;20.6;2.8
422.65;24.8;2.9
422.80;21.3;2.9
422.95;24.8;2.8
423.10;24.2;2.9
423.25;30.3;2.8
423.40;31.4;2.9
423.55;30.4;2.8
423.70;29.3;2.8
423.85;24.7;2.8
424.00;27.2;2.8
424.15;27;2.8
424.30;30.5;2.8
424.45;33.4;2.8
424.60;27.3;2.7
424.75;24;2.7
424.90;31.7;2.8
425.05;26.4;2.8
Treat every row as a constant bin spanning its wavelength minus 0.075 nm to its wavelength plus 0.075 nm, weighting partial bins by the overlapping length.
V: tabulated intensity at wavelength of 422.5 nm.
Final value 20.6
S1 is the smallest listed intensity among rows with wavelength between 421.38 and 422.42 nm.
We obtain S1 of 24.3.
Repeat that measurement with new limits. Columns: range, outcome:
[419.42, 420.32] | 18.9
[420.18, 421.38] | 18.1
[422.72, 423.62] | 21.3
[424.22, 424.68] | 27.3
